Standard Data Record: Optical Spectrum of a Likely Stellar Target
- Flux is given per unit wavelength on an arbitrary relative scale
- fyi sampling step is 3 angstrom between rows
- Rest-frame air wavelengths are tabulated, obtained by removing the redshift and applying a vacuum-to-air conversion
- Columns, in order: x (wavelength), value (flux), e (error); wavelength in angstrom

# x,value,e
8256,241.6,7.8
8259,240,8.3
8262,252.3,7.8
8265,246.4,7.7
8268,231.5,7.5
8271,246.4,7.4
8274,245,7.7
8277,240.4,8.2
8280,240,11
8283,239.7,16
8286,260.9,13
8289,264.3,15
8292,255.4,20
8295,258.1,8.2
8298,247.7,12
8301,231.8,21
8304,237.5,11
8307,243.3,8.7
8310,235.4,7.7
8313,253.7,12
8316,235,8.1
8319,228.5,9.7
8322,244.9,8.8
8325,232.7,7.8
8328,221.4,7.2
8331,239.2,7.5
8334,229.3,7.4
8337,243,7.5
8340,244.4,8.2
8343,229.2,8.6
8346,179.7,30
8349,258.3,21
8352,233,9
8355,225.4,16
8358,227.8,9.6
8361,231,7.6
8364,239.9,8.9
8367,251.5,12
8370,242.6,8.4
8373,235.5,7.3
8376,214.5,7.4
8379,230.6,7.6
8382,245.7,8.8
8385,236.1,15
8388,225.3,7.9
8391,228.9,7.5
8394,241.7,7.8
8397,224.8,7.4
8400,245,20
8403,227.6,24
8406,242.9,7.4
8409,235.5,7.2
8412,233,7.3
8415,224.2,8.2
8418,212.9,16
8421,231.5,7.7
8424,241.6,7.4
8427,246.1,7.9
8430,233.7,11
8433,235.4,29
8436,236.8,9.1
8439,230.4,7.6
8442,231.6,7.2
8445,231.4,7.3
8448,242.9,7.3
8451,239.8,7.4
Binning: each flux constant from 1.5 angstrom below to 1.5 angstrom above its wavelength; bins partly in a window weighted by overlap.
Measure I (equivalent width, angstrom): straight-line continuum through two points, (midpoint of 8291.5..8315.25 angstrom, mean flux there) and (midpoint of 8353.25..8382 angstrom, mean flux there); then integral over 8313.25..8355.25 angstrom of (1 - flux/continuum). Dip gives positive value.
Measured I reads 1.21 angstrom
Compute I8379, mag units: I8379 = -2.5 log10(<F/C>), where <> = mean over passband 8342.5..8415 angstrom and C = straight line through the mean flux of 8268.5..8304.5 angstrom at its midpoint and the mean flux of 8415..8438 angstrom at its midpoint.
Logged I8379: 0.025 mag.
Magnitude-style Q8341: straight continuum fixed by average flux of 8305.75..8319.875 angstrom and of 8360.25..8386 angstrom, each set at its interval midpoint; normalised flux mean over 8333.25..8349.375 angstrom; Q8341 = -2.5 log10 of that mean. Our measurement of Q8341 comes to 0.04 mag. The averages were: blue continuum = 240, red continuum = 237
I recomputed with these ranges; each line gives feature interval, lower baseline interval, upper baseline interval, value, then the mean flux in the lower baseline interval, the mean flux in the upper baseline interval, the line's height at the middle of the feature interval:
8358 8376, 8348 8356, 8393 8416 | 0.0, 239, 234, 237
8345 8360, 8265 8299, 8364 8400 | 0.8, 248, 235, 239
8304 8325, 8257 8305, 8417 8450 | 0.4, 246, 234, 244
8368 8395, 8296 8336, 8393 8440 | 0.2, 237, 234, 235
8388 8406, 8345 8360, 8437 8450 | -0.3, 227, 234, 230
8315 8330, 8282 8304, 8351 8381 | 0.7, 250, 233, 244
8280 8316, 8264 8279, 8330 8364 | -1.4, 242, 231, 238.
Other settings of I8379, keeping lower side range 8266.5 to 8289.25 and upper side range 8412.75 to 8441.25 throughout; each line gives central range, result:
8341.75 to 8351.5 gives 0.07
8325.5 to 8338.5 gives 0.03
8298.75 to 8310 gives 0.02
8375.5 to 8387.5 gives 0.02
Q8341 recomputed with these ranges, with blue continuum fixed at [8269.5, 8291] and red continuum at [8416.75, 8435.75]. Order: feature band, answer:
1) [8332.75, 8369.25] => 0.04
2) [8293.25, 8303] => 0.00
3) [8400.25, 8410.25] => 0.00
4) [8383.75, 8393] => 0.03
